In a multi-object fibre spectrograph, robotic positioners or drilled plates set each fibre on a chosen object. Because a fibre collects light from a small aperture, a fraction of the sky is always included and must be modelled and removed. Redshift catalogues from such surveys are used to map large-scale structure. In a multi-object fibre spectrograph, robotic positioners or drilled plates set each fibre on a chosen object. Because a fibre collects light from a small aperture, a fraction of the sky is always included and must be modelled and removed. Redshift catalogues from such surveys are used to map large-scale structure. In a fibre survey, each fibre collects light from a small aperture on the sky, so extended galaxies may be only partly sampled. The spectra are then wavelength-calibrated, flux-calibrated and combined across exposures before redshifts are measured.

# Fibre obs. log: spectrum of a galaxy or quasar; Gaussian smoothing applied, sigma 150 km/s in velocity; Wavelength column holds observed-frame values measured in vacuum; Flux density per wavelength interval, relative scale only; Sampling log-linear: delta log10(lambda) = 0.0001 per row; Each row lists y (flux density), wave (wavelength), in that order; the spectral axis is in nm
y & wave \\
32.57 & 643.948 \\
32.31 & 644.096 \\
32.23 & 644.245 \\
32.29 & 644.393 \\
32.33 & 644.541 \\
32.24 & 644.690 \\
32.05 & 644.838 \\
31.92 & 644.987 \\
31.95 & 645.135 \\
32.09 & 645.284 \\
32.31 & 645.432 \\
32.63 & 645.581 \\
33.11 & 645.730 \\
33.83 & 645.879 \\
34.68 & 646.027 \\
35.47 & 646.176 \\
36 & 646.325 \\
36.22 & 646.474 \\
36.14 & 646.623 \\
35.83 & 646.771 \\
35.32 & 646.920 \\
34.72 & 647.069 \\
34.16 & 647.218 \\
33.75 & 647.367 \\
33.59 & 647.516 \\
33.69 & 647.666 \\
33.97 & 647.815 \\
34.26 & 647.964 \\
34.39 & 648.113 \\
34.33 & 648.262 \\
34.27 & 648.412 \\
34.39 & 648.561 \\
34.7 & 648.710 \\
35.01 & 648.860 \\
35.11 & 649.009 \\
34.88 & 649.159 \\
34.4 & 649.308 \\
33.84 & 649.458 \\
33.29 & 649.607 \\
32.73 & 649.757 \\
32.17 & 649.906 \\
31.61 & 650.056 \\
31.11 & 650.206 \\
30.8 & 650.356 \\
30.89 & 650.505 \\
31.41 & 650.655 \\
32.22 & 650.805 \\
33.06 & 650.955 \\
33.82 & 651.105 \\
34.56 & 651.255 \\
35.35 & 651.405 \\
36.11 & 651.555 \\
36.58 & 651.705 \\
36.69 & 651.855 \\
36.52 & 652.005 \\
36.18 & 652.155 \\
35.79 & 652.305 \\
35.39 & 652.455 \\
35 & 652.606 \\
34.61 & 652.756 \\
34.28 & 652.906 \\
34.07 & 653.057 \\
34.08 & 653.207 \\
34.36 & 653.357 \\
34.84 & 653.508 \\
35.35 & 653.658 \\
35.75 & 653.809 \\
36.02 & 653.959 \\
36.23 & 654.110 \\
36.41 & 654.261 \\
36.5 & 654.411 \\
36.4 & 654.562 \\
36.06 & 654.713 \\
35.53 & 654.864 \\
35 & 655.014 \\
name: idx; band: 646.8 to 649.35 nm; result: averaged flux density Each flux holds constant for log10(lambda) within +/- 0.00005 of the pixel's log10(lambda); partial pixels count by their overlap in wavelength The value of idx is 34.4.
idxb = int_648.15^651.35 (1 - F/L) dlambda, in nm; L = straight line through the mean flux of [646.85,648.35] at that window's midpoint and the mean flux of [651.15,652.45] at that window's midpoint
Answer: 0.16 nm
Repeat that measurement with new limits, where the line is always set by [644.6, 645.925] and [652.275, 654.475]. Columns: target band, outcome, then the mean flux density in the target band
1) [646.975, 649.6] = -0.07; 34.3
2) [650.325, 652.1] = 0.02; 34.1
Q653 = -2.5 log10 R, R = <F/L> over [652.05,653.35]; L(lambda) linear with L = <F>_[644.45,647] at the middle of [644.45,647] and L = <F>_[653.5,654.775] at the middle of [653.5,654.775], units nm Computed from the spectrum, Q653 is 0.02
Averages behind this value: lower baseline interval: 33.8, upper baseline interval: 36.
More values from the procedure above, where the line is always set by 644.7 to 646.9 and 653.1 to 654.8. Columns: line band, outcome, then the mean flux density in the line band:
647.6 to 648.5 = 0.01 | 34.2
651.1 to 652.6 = -0.02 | 35.8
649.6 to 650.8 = 0.10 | 31.7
